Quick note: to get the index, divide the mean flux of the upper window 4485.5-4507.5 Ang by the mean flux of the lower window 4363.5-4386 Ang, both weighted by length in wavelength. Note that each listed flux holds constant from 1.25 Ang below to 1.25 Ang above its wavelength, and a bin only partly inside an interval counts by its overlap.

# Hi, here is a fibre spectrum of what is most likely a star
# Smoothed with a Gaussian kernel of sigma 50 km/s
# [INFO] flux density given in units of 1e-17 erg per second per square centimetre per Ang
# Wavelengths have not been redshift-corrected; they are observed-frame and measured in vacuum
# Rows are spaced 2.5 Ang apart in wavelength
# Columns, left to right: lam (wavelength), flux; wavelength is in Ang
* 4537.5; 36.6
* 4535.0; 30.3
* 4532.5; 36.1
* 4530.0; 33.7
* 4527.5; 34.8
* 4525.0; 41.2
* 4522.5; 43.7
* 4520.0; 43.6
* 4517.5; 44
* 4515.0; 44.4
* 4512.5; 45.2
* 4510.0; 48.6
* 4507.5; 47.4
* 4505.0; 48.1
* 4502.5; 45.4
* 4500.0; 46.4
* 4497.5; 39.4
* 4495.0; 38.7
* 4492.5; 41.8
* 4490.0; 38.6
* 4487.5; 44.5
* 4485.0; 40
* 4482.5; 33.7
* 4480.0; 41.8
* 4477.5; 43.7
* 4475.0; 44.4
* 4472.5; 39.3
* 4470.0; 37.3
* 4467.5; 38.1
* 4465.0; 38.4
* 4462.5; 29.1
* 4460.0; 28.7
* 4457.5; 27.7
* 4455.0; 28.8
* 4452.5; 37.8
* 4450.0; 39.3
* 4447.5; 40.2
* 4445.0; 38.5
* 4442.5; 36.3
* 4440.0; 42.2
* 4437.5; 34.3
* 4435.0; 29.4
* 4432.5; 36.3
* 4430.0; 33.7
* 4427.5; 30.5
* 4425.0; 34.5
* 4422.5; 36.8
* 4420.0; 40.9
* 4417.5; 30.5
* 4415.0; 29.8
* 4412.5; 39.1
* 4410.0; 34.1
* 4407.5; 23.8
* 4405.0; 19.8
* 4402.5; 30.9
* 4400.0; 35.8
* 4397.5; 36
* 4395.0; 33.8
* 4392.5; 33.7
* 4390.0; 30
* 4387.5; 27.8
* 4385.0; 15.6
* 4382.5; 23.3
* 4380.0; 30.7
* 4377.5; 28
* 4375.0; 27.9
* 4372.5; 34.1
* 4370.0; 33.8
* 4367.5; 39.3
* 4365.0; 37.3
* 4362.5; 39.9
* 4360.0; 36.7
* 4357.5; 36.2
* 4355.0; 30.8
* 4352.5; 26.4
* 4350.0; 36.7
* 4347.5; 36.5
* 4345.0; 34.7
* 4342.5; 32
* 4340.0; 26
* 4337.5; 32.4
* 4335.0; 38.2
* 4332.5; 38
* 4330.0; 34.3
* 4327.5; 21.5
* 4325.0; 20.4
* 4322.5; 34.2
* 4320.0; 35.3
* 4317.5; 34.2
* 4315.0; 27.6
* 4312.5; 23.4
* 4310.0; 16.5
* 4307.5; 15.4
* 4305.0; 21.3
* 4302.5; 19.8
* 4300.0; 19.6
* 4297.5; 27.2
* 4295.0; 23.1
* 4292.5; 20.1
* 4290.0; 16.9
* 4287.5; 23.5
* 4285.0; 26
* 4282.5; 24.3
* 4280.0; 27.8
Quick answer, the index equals 1.42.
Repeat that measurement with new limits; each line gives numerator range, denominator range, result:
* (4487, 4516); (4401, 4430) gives 1.38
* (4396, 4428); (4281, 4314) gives 1.52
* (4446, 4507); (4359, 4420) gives 1.24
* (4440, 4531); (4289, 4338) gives 1.54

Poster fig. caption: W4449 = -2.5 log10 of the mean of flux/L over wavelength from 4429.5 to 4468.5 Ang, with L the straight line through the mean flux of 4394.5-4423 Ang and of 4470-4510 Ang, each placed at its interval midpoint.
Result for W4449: 0.07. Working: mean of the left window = 32.5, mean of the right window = 42.3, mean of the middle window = 34.9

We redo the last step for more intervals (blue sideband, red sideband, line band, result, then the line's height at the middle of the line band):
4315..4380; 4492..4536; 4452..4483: 0.10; 39.4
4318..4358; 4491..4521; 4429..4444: 0.11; 39.3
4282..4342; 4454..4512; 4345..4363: -0.18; 29.3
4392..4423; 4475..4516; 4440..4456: 0.00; 37.4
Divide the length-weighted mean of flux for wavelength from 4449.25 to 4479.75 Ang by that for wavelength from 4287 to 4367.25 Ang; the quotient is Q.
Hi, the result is 1.3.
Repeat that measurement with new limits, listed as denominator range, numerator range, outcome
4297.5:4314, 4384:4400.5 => 1.51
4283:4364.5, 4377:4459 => 1.15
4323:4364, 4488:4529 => 1.32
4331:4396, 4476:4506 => 1.29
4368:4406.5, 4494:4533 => 1.44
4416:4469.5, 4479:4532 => 1.21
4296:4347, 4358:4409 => 1.12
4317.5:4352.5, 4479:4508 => 1.31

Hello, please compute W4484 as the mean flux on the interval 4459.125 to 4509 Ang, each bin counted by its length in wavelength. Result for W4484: 40.4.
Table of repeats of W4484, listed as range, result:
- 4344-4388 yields 32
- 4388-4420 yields 31.7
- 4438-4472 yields 35.6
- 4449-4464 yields 31.9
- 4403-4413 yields 28.6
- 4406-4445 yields 34.2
